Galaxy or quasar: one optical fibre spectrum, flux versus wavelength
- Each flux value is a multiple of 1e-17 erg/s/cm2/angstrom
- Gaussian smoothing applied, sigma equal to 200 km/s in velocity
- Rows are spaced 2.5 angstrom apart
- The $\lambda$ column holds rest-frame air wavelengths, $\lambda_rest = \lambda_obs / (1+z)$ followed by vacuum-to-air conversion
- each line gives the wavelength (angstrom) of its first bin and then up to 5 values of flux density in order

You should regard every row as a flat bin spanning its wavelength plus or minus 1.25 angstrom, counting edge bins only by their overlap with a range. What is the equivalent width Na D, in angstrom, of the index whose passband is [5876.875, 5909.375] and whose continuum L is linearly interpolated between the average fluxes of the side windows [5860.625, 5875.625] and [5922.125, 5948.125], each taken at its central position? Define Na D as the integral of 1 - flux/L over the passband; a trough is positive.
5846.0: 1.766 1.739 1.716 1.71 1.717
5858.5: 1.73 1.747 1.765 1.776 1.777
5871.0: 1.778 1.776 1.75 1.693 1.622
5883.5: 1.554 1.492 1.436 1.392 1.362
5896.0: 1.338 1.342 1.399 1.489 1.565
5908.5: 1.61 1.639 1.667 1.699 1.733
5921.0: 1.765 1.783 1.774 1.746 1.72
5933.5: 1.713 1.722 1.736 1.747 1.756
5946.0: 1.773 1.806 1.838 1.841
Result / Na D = 5.1 angstrom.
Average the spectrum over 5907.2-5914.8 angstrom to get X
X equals 1.64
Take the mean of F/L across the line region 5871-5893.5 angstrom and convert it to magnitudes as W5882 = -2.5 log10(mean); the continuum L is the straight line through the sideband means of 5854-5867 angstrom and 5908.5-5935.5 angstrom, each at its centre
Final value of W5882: 0.10 mag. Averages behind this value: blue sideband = 1.74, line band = 1.59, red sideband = 1.72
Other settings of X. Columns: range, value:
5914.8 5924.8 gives 1.75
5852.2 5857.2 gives 1.71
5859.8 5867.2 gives 1.76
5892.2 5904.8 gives 1.39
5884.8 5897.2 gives 1.4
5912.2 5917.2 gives 1.68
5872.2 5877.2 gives 1.76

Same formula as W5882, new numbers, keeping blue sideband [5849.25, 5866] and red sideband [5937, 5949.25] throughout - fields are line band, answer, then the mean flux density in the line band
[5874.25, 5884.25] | 0.05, 1.67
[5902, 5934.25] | 0.04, 1.68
